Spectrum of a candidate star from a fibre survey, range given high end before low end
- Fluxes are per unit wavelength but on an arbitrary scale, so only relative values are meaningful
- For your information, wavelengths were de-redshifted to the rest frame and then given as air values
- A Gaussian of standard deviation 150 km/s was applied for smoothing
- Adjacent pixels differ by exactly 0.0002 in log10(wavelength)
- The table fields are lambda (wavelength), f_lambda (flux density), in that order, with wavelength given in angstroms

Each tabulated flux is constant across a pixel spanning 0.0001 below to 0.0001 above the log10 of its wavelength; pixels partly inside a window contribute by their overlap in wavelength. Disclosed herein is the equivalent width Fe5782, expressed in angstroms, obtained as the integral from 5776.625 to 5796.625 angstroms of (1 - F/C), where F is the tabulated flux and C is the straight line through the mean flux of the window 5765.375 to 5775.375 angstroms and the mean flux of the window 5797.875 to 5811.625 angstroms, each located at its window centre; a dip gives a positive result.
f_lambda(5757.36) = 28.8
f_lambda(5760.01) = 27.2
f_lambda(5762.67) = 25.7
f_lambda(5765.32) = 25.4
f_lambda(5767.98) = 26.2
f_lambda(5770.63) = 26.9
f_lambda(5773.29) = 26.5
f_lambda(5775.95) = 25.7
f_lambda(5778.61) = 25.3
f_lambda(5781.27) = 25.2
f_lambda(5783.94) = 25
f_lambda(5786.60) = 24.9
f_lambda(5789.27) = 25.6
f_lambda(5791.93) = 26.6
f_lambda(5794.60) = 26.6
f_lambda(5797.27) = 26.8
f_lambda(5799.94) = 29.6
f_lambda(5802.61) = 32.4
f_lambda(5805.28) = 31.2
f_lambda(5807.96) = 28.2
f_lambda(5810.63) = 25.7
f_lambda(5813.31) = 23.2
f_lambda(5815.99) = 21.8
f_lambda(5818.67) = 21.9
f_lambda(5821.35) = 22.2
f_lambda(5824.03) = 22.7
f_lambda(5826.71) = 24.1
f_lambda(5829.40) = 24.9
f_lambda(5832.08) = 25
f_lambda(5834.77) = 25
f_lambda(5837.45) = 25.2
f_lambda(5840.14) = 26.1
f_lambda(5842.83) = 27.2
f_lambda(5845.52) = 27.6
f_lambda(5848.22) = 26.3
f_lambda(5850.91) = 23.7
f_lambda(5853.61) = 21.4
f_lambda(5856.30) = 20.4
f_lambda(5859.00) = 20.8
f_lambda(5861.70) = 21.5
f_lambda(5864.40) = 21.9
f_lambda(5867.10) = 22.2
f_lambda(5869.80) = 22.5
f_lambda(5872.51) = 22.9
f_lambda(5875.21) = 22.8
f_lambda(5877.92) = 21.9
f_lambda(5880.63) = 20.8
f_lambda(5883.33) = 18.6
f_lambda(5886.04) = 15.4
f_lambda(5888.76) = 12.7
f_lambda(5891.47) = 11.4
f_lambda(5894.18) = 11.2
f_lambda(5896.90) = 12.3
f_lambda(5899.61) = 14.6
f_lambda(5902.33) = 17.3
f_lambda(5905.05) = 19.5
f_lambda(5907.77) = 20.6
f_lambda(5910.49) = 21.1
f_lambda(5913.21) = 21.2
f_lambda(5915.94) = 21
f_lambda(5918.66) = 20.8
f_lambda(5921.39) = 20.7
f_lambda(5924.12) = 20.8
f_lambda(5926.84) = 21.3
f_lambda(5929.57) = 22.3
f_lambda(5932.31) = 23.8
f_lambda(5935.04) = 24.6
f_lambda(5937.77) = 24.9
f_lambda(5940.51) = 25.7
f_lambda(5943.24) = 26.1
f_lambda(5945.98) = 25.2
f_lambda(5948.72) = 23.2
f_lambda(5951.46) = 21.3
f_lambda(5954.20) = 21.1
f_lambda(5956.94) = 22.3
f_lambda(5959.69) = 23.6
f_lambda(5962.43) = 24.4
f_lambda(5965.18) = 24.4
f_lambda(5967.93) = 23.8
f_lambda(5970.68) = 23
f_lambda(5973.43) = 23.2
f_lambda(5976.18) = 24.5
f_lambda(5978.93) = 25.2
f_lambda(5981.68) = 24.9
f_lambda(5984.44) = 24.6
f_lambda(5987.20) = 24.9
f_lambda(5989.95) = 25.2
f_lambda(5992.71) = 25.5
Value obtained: 1.5 angstroms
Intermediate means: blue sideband 26.3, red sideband 29.4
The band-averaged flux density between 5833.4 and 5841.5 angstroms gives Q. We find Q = 25.4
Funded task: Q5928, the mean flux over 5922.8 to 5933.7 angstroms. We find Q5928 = 22.1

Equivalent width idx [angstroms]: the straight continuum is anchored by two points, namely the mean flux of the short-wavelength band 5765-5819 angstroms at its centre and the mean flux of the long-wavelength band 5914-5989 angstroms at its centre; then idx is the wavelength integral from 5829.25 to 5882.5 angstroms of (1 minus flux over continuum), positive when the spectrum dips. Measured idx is 3.7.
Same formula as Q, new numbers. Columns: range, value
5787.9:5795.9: 26.3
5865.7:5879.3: 22.4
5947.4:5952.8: 22.2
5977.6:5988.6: 24.9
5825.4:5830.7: 24.5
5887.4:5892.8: 12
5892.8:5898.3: 11.8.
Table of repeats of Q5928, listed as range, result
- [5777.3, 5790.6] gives 25.2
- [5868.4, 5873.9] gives 22.7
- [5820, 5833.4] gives 23.8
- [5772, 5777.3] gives 26.1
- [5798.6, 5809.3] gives 30.4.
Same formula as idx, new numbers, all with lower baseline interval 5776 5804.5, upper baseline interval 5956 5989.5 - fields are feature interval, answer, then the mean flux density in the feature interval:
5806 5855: 3.0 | 24.6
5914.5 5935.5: 2.6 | 21.8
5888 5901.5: 6.8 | 12.6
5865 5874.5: 1.2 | 22.5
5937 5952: 0.0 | 24.5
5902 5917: 2.9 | 20.3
